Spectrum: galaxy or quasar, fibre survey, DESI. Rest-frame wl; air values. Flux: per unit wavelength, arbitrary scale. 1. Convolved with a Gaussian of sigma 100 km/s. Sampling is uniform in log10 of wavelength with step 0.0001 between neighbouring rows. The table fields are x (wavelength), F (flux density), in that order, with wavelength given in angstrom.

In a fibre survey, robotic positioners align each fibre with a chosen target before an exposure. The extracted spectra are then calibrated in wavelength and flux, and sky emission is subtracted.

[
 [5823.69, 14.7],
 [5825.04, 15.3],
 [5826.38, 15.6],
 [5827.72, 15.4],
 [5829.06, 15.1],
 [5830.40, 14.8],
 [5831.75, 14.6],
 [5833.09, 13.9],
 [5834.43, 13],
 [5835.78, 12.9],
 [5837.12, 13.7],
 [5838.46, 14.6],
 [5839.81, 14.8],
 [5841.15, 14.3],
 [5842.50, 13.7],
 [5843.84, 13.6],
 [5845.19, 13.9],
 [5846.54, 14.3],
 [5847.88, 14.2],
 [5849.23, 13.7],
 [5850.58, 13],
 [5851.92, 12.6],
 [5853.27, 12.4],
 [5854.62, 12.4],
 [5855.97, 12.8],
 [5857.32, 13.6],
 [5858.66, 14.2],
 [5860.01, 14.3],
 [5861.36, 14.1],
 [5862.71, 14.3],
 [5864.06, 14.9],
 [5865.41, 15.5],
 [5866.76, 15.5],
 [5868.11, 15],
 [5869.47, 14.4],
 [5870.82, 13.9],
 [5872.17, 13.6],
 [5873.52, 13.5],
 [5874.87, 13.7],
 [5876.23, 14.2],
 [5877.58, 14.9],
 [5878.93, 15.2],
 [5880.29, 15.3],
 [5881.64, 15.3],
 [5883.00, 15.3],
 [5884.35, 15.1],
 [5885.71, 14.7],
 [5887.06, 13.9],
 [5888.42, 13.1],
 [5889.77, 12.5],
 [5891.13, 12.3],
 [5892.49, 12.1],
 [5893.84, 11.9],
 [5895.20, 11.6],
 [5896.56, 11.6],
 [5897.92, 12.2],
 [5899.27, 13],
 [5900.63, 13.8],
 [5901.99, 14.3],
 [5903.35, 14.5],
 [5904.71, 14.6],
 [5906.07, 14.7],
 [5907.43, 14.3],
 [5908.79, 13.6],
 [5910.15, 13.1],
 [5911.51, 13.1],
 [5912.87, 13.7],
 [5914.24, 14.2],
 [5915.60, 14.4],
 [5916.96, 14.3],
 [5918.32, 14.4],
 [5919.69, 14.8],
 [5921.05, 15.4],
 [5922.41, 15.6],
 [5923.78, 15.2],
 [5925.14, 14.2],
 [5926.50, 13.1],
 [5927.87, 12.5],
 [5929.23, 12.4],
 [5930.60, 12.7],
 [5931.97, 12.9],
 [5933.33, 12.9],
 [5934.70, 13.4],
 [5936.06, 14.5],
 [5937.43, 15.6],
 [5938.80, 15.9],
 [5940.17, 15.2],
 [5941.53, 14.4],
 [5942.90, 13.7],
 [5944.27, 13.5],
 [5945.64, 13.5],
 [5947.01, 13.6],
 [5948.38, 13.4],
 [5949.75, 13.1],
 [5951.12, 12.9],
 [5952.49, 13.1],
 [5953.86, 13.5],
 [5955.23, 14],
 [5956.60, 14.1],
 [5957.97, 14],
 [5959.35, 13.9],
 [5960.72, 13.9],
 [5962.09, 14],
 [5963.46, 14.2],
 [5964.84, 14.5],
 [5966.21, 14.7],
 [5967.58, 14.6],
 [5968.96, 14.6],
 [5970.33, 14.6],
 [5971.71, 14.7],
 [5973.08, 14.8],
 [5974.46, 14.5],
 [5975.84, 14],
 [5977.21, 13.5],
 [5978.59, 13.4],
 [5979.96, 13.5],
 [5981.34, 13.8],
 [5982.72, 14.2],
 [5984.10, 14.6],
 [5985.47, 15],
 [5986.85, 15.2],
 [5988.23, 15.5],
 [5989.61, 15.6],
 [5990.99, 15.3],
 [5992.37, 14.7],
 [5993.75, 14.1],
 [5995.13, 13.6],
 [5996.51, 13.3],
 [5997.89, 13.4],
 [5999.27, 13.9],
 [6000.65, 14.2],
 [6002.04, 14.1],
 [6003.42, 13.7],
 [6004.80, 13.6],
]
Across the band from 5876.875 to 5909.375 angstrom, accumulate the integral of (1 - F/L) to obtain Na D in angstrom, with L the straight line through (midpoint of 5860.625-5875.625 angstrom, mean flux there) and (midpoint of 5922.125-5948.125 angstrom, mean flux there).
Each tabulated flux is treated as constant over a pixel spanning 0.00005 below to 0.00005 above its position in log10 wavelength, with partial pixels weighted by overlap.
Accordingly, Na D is 1.1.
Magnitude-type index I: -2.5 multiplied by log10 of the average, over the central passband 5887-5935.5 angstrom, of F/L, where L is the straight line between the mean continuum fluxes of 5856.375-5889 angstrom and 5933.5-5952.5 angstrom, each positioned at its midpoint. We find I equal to 0.05 mag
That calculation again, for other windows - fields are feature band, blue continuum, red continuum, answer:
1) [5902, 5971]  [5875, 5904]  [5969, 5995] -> 0.00 mag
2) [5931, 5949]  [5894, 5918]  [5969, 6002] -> -0.01 mag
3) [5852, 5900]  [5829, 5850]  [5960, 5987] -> 0.03 mag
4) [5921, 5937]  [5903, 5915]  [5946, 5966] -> 0.01 mag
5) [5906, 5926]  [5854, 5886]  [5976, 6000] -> 0.00 mag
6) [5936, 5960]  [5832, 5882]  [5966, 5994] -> 0.03 mag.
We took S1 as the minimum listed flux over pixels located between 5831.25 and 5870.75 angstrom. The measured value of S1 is 12.4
